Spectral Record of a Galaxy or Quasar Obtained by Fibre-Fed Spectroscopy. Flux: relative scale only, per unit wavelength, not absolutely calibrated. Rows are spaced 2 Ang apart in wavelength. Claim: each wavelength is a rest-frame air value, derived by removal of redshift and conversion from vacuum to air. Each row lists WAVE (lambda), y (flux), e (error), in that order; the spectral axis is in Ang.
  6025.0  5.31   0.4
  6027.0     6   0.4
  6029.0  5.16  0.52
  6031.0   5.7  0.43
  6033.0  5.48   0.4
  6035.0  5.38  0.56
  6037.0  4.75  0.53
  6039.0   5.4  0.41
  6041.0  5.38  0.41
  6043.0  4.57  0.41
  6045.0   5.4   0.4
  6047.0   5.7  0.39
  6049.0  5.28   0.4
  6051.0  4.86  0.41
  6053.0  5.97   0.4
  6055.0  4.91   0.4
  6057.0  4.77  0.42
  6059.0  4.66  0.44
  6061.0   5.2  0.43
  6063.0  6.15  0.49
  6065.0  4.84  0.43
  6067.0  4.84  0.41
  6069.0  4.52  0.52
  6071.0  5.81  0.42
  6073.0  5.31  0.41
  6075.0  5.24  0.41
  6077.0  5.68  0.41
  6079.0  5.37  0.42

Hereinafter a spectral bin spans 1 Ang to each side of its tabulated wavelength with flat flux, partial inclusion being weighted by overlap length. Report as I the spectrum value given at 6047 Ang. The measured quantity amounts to 5.7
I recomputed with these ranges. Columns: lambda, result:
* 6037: 4.75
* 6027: 6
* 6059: 4.66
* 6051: 4.86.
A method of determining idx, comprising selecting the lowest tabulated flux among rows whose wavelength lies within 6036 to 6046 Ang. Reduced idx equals 4.57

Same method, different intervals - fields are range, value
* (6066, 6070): 4.52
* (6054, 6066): 4.66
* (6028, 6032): 5.16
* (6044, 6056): 4.86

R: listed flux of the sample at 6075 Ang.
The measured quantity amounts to 5.24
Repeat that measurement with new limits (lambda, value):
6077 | 5.68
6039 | 5.4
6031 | 5.7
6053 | 5.97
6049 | 5.28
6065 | 4.84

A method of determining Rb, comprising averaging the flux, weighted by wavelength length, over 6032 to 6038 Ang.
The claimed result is 5.2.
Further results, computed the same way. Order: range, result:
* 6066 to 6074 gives 5.12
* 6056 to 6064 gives 5.2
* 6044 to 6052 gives 5.31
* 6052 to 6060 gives 5.08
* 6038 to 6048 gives 5.29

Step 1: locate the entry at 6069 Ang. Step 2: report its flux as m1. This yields 4.52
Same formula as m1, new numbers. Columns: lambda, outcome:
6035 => 5.38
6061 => 5.2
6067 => 4.84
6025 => 5.31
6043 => 4.57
